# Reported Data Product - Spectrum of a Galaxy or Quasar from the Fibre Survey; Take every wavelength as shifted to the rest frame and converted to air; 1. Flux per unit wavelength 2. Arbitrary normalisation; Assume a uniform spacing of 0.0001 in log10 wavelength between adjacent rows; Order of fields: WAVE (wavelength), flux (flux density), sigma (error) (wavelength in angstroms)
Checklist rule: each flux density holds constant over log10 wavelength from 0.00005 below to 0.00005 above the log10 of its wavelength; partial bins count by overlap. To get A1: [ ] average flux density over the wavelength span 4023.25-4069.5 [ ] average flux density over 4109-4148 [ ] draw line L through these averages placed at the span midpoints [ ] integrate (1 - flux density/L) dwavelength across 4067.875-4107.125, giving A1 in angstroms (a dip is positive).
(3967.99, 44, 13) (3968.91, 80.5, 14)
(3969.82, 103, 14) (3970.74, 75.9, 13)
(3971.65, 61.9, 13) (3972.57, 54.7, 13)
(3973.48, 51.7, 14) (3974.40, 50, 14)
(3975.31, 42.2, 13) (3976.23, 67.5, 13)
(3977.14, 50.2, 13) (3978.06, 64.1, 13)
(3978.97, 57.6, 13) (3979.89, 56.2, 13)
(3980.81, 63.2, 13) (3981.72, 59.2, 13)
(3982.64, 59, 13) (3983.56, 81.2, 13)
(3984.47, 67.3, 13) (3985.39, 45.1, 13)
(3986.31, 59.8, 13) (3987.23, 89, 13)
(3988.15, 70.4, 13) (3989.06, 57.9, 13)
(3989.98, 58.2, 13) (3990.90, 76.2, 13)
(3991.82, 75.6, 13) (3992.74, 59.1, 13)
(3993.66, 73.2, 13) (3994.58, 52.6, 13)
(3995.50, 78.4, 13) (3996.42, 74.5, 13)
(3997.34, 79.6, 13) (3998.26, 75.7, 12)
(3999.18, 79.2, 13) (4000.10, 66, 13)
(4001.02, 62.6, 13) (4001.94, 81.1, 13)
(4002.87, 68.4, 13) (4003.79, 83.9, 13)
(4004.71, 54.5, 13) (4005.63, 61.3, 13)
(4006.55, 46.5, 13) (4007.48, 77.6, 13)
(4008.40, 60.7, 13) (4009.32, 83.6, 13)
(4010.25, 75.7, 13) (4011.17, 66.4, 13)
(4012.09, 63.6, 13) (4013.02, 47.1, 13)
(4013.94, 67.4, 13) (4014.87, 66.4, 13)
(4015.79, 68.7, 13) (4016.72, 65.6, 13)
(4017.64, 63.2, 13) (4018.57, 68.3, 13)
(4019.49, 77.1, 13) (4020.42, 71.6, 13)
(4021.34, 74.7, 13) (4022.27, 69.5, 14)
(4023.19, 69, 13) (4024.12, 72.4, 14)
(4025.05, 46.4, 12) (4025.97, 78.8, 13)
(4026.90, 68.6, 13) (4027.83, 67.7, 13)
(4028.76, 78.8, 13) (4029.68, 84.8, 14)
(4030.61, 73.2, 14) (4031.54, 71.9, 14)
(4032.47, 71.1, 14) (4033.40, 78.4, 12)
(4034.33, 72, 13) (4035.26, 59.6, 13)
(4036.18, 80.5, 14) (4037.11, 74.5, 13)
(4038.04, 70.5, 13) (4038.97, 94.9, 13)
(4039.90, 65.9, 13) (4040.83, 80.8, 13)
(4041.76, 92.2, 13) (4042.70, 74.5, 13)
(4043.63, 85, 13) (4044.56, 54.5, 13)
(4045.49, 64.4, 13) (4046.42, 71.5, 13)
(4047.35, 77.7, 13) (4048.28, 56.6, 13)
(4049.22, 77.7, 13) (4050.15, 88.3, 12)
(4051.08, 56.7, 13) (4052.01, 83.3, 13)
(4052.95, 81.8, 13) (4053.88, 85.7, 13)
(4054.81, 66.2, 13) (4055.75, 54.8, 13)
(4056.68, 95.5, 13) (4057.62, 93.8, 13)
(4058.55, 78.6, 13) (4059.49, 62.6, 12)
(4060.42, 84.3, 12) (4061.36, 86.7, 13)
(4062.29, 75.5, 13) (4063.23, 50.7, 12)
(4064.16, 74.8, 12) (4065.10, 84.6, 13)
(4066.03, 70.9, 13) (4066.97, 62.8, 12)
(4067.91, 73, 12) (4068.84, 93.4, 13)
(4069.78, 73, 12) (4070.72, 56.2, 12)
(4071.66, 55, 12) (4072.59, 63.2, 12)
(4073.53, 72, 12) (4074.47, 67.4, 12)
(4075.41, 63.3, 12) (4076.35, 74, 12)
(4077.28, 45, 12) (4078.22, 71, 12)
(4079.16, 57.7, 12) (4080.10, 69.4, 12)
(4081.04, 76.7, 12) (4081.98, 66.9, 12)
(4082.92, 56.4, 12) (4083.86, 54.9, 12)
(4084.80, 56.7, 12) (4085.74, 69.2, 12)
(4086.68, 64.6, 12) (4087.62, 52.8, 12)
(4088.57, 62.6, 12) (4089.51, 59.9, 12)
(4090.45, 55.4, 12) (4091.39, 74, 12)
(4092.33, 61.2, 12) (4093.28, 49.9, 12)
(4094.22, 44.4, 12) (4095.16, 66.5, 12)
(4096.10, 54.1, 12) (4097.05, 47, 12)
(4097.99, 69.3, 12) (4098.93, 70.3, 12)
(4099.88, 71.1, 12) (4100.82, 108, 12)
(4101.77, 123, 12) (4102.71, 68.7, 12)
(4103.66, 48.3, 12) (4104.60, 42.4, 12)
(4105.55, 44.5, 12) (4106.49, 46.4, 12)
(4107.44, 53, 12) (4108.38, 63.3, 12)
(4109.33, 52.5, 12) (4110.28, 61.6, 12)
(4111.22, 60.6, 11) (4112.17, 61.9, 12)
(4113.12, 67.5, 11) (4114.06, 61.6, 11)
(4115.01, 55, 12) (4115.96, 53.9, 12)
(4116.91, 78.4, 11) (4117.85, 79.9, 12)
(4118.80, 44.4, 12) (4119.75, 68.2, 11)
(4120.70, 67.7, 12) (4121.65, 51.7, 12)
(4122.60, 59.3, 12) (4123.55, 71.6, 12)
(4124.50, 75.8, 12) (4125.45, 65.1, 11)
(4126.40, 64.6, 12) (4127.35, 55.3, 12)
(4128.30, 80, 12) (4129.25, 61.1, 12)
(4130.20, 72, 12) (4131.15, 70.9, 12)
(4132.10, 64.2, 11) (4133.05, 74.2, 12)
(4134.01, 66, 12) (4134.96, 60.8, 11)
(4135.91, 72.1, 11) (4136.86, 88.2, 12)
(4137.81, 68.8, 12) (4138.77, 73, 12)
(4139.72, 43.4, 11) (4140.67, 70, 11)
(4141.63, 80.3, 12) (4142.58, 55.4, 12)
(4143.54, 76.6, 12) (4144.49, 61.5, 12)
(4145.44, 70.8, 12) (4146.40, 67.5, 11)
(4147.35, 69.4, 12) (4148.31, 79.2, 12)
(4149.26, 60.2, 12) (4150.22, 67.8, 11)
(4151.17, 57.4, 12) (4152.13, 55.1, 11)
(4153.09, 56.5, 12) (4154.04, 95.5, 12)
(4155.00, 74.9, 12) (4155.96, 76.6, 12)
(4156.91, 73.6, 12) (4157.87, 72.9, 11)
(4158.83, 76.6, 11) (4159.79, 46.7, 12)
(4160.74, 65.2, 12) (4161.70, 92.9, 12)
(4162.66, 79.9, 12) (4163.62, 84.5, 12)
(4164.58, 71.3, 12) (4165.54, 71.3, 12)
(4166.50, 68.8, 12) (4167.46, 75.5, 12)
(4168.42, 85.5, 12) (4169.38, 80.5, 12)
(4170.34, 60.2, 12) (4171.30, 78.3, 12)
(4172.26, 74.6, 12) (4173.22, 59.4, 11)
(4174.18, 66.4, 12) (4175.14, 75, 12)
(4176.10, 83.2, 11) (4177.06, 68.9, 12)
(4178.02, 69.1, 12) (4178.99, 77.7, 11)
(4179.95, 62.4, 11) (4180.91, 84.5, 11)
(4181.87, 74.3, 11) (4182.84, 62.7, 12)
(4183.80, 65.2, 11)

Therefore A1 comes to 3.4 angstroms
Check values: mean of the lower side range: 74.4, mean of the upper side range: 66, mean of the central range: 64.1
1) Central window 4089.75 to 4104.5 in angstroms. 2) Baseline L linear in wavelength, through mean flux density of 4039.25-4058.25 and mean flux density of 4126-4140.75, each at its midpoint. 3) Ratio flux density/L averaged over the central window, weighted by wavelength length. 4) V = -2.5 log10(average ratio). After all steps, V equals 0.069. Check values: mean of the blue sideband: 75.6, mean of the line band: 66.7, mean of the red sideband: 67.8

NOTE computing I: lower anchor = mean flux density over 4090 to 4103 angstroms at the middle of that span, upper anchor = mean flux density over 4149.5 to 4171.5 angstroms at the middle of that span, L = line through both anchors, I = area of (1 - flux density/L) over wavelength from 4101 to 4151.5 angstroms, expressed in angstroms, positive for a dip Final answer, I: 3.5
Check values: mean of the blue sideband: 68.8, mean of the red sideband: 72.3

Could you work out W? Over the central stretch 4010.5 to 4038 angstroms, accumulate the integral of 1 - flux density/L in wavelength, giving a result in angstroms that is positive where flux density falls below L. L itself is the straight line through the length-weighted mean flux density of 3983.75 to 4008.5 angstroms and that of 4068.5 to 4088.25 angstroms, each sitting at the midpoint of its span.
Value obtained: -1.12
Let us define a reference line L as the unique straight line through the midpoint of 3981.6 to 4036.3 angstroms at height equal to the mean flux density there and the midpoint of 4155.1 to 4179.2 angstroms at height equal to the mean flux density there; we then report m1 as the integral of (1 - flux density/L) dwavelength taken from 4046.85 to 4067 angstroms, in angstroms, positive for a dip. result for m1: -1.4 angstroms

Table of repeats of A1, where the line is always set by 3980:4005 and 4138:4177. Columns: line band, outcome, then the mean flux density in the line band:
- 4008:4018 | 0.4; 66.3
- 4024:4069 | -3.3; 74.4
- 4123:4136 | 0.5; 68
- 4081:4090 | 1.1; 61.3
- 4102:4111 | 1.9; 55.5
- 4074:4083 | 0.6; 65.2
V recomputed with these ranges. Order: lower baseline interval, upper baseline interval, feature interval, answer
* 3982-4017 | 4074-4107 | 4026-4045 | -0.140 mag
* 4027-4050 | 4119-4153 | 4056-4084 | 0.022 mag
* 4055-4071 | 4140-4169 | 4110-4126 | 0.140 mag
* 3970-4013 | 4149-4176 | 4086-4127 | 0.114 mag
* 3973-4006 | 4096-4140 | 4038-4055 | -0.156 mag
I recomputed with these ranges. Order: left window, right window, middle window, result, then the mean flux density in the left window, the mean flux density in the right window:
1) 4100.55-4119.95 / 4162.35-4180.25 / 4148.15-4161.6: 0.3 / 63.4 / 73.3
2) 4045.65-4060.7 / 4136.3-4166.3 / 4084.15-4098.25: 2.8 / 75.6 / 70.4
